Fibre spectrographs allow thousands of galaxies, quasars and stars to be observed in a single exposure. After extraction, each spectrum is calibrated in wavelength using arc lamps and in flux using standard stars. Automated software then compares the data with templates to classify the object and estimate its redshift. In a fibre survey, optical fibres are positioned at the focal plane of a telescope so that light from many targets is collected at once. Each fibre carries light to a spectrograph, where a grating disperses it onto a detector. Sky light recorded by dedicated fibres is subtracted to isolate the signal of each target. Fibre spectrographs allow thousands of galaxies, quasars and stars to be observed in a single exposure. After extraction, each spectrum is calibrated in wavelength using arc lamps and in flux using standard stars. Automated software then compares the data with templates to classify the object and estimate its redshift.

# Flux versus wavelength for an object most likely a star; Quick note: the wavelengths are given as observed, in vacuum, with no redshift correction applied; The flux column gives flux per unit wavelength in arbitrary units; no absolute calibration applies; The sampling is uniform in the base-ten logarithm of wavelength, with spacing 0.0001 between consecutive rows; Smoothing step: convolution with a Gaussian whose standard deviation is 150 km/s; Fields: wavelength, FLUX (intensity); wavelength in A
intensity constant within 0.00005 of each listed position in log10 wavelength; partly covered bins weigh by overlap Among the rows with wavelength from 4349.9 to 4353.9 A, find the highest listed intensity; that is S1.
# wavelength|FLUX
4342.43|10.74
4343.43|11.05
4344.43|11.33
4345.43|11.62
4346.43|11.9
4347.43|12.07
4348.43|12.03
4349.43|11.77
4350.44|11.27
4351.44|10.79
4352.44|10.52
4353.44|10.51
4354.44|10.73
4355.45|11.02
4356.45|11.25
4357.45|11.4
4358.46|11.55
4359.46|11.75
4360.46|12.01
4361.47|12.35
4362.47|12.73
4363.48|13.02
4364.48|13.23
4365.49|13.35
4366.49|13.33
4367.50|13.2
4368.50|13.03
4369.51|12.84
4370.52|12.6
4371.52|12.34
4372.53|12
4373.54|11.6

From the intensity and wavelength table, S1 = 11.27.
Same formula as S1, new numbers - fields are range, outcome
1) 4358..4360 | 11.75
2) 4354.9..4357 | 11.25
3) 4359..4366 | 13.35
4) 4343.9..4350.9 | 12.07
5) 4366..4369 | 13.33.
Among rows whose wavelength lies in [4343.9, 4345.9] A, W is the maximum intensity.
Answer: 11.62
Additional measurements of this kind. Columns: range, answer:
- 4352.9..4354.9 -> 10.73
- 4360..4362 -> 12.35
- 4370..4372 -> 12.6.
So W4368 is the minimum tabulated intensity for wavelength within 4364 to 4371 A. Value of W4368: 12.6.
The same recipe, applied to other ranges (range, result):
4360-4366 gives 12.01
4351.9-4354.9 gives 10.51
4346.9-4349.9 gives 11.77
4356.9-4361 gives 11.4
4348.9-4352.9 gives 10.52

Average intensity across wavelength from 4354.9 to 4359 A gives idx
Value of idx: 11.3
